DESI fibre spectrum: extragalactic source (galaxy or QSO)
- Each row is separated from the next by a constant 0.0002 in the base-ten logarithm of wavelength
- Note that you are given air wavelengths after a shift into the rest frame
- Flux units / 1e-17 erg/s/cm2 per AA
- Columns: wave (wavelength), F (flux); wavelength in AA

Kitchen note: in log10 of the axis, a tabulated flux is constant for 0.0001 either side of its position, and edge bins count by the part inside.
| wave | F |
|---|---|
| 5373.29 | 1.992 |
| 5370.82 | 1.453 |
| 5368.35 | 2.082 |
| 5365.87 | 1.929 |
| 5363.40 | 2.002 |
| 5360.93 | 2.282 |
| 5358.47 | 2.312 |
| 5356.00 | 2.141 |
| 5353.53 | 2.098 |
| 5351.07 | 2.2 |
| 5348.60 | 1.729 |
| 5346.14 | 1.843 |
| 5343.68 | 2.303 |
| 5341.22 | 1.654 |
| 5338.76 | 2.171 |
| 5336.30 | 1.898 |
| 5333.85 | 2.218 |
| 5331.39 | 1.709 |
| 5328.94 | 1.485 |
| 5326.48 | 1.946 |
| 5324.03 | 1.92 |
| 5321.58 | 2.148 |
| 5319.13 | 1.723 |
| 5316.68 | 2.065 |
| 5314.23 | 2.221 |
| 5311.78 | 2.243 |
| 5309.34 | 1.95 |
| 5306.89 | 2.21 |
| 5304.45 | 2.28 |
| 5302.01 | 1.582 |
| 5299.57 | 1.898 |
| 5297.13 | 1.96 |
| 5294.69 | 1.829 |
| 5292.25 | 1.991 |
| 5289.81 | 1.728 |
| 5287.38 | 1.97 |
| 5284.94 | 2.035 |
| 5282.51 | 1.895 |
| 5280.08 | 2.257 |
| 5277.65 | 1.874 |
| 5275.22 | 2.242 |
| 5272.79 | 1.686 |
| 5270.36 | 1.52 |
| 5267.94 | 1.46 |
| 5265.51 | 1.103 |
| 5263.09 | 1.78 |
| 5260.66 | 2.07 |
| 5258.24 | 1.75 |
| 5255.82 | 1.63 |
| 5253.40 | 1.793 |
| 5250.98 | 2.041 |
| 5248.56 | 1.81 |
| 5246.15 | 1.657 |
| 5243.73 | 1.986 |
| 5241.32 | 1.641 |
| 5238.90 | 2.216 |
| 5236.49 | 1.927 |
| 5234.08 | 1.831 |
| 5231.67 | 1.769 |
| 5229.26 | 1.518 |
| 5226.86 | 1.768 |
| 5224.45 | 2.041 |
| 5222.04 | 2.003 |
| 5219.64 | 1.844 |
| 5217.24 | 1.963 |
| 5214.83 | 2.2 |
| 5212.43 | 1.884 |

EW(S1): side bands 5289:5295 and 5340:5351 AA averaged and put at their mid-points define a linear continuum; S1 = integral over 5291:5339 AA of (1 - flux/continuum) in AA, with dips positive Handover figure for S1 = -2.2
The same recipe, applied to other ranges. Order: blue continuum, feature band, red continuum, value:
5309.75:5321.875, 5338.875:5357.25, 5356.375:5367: 0.94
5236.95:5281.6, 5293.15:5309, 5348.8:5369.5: -0.20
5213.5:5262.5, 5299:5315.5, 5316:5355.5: -1.17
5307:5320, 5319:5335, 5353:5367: 1.50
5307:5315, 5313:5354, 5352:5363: 3.95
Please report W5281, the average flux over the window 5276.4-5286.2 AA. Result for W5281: 2.02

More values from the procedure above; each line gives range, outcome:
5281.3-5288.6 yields 1.97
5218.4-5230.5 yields 1.84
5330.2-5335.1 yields 1.97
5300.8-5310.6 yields 2.01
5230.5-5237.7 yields 1.84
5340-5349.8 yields 1.88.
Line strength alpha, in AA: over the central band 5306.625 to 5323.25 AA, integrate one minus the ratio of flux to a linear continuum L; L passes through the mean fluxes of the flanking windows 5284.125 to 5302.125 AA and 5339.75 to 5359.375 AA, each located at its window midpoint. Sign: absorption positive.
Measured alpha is -1.1 AA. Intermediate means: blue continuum 1.89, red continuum 2.03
